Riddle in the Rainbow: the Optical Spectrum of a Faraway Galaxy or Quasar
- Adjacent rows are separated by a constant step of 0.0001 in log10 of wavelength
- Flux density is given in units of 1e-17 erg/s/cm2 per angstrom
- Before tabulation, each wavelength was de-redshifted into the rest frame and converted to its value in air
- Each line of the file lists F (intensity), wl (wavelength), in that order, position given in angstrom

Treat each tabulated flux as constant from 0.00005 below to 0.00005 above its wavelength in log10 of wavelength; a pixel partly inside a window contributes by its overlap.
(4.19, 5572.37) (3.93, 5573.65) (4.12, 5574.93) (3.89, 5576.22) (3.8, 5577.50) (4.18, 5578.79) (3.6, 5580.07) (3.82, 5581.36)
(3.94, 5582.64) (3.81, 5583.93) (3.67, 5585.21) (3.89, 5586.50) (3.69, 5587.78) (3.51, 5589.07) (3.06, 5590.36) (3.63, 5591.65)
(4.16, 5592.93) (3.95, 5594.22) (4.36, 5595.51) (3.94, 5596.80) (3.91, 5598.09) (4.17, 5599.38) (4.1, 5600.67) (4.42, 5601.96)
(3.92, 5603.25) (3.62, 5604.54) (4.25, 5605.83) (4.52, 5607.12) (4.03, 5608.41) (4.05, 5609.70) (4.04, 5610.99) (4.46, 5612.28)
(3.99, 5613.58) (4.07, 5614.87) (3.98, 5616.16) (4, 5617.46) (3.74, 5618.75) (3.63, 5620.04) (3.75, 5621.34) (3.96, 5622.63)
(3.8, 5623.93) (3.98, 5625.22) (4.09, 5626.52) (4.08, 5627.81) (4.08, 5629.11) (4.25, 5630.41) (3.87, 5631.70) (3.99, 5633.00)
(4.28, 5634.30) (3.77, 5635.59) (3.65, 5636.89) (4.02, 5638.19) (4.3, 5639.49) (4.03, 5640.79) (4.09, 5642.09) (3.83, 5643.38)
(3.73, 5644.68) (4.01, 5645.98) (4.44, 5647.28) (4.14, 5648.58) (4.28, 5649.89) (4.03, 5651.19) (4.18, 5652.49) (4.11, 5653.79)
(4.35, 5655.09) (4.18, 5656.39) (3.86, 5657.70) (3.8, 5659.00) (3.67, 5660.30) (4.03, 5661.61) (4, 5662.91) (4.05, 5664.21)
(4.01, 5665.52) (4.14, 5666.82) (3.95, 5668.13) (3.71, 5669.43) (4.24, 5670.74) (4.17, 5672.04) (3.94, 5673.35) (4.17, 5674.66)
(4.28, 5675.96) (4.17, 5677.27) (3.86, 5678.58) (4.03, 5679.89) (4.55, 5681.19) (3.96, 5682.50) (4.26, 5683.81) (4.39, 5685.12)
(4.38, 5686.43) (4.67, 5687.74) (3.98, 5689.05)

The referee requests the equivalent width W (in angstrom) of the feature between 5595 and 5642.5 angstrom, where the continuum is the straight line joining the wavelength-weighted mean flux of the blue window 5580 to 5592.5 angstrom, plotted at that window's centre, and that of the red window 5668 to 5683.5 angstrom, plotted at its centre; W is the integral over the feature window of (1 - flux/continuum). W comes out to -2.55 angstrom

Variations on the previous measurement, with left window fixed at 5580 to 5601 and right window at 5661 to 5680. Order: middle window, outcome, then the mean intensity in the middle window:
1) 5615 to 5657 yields -0.6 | 4.02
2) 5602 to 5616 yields -0.8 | 4.11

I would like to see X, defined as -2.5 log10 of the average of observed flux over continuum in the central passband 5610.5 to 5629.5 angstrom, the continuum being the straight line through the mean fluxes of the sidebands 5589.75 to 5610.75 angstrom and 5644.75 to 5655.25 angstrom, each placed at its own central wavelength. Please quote 0.03 mag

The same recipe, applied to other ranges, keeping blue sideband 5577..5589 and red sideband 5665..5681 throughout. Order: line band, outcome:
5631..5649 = -0.01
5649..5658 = -0.04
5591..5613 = -0.06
